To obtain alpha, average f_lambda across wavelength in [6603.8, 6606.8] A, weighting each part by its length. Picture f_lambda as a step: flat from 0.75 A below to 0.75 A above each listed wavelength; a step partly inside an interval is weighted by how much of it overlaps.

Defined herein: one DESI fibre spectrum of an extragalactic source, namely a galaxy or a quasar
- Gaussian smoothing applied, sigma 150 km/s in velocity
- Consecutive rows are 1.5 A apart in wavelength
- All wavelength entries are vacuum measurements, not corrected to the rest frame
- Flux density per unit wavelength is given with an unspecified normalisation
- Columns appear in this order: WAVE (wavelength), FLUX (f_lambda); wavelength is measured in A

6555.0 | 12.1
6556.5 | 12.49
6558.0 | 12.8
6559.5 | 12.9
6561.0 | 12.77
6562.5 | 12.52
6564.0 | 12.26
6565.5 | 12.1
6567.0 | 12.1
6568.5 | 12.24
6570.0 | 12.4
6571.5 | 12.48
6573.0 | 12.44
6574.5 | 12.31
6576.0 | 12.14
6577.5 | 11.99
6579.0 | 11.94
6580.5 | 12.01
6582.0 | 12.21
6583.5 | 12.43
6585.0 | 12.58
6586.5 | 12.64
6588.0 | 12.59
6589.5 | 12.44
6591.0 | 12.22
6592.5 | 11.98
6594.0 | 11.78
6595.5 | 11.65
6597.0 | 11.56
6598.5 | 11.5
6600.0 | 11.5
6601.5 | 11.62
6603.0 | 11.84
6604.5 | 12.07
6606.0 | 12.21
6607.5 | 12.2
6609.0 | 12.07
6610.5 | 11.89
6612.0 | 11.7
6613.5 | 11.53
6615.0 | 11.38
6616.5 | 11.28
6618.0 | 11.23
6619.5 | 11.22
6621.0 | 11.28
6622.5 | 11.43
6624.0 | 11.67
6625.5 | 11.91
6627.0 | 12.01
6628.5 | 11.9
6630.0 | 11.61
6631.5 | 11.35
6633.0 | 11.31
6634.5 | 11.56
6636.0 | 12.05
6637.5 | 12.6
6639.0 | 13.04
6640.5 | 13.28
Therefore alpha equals 12.1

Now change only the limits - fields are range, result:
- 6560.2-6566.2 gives 12.4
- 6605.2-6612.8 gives 12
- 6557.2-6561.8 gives 12.8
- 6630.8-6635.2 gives 11.4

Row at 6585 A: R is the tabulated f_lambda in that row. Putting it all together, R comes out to 12.58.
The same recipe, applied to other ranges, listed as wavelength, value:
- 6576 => 12.14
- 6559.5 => 12.9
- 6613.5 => 11.53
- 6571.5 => 12.48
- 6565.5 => 12.1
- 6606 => 12.21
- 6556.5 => 12.49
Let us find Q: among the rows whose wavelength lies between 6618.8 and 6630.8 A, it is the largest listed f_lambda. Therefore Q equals 12.01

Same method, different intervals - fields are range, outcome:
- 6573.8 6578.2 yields 12.31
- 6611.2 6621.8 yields 11.7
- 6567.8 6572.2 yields 12.48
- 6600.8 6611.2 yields 12.21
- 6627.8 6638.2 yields 12.6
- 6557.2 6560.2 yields 12.9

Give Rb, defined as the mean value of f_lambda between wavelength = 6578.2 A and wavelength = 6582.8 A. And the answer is 12.1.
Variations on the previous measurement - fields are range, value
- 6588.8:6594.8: 12.1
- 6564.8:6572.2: 12.3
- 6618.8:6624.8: 11.4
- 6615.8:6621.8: 11.3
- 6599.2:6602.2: 11.6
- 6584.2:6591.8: 12.5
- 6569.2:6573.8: 12.4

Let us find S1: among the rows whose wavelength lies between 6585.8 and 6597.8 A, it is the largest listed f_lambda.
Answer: 12.64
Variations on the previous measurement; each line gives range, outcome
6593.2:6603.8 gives 11.84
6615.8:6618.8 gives 11.28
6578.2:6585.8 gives 12.58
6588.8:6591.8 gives 12.44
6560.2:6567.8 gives 12.77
